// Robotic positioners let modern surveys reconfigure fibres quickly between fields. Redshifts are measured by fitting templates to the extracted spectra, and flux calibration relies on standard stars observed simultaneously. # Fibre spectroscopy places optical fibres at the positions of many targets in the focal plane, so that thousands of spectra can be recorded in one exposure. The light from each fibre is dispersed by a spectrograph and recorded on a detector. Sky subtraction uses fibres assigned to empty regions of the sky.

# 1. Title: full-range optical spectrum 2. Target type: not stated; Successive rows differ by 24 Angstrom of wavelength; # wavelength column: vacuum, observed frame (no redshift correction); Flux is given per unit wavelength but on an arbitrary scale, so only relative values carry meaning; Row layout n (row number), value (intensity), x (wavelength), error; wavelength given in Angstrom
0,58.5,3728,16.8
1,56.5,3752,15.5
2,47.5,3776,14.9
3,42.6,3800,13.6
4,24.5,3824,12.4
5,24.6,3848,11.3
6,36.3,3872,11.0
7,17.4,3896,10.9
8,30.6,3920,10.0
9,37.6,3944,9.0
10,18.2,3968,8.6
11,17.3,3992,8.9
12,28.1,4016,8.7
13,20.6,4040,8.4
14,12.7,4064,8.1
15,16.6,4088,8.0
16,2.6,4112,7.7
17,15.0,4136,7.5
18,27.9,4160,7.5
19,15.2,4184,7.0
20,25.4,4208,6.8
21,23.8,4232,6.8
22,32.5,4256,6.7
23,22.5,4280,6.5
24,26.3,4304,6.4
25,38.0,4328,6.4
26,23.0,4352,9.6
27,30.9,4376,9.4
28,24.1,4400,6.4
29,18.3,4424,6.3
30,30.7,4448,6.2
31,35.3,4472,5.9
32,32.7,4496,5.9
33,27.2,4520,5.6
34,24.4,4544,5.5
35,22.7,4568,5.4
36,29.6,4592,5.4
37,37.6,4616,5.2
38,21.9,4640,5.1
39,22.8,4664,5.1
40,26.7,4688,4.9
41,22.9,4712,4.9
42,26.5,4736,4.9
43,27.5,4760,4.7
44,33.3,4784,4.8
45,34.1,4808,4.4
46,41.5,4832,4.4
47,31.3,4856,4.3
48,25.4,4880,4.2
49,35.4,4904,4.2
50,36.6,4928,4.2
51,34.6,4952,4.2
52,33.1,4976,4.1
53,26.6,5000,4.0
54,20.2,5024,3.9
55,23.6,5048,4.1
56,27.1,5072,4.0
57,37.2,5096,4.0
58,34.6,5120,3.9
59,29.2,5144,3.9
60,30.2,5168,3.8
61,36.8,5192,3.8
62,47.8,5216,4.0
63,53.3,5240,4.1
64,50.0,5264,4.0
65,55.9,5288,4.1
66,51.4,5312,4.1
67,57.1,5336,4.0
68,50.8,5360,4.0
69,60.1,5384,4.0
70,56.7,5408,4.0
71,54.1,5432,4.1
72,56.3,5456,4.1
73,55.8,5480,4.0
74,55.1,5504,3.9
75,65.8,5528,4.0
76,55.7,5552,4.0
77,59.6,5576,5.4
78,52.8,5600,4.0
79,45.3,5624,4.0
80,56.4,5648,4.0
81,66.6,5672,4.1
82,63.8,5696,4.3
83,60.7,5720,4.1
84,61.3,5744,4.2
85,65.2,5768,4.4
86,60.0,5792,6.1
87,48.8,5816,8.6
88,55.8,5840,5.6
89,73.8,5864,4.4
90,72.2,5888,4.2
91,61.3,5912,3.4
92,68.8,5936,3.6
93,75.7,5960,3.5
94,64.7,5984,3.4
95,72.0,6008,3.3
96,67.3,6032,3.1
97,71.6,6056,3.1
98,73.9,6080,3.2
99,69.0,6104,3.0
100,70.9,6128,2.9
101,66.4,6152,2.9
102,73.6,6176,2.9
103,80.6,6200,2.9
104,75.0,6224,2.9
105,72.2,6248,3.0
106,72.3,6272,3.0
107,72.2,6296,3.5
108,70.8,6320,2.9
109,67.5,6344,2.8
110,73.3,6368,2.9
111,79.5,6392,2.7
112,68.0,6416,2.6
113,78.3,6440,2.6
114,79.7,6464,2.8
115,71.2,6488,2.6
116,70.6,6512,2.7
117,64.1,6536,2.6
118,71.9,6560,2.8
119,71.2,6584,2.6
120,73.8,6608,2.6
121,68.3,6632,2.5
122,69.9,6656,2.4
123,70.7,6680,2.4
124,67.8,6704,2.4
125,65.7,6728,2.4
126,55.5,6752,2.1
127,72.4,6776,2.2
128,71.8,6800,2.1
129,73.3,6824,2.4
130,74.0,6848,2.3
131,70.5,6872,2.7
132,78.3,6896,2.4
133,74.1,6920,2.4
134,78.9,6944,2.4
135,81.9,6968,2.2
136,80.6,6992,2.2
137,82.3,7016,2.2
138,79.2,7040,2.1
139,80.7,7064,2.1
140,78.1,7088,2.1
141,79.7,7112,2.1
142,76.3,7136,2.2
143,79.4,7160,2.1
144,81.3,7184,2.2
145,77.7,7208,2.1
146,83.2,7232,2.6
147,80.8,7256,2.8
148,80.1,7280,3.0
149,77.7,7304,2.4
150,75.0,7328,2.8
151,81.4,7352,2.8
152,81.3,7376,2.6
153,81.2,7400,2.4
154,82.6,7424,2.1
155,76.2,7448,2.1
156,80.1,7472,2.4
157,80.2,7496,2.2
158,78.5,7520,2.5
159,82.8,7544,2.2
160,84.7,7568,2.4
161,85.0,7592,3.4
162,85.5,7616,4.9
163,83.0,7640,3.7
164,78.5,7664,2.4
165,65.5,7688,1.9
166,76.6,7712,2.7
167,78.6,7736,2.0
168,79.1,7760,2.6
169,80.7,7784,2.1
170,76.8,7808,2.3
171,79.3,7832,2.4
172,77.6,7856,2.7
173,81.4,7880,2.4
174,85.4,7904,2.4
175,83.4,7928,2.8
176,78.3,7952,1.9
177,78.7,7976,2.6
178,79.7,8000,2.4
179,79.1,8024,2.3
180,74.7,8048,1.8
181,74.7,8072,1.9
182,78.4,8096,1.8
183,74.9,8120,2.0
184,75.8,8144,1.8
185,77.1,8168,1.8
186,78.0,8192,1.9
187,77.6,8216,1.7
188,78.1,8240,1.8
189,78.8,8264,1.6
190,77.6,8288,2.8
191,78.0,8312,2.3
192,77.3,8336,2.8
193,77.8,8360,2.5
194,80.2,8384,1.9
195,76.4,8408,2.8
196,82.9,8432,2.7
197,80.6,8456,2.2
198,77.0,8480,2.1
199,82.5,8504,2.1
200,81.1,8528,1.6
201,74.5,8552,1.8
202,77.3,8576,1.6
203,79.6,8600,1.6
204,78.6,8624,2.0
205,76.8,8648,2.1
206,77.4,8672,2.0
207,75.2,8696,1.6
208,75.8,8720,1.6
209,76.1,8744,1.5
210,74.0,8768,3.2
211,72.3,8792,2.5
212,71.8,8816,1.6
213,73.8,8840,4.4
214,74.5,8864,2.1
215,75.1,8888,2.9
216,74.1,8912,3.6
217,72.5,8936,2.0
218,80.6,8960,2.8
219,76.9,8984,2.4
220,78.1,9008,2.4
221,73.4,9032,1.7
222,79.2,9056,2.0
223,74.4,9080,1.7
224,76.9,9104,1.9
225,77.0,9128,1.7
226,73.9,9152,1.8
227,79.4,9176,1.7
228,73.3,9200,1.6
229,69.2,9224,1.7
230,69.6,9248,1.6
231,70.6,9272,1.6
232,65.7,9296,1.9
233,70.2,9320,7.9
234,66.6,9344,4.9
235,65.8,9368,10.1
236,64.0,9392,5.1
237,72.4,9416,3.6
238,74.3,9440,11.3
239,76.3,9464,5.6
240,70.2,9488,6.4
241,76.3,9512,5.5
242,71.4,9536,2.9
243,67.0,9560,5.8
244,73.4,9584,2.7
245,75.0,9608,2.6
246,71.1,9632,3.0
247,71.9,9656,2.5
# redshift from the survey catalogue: 0.304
